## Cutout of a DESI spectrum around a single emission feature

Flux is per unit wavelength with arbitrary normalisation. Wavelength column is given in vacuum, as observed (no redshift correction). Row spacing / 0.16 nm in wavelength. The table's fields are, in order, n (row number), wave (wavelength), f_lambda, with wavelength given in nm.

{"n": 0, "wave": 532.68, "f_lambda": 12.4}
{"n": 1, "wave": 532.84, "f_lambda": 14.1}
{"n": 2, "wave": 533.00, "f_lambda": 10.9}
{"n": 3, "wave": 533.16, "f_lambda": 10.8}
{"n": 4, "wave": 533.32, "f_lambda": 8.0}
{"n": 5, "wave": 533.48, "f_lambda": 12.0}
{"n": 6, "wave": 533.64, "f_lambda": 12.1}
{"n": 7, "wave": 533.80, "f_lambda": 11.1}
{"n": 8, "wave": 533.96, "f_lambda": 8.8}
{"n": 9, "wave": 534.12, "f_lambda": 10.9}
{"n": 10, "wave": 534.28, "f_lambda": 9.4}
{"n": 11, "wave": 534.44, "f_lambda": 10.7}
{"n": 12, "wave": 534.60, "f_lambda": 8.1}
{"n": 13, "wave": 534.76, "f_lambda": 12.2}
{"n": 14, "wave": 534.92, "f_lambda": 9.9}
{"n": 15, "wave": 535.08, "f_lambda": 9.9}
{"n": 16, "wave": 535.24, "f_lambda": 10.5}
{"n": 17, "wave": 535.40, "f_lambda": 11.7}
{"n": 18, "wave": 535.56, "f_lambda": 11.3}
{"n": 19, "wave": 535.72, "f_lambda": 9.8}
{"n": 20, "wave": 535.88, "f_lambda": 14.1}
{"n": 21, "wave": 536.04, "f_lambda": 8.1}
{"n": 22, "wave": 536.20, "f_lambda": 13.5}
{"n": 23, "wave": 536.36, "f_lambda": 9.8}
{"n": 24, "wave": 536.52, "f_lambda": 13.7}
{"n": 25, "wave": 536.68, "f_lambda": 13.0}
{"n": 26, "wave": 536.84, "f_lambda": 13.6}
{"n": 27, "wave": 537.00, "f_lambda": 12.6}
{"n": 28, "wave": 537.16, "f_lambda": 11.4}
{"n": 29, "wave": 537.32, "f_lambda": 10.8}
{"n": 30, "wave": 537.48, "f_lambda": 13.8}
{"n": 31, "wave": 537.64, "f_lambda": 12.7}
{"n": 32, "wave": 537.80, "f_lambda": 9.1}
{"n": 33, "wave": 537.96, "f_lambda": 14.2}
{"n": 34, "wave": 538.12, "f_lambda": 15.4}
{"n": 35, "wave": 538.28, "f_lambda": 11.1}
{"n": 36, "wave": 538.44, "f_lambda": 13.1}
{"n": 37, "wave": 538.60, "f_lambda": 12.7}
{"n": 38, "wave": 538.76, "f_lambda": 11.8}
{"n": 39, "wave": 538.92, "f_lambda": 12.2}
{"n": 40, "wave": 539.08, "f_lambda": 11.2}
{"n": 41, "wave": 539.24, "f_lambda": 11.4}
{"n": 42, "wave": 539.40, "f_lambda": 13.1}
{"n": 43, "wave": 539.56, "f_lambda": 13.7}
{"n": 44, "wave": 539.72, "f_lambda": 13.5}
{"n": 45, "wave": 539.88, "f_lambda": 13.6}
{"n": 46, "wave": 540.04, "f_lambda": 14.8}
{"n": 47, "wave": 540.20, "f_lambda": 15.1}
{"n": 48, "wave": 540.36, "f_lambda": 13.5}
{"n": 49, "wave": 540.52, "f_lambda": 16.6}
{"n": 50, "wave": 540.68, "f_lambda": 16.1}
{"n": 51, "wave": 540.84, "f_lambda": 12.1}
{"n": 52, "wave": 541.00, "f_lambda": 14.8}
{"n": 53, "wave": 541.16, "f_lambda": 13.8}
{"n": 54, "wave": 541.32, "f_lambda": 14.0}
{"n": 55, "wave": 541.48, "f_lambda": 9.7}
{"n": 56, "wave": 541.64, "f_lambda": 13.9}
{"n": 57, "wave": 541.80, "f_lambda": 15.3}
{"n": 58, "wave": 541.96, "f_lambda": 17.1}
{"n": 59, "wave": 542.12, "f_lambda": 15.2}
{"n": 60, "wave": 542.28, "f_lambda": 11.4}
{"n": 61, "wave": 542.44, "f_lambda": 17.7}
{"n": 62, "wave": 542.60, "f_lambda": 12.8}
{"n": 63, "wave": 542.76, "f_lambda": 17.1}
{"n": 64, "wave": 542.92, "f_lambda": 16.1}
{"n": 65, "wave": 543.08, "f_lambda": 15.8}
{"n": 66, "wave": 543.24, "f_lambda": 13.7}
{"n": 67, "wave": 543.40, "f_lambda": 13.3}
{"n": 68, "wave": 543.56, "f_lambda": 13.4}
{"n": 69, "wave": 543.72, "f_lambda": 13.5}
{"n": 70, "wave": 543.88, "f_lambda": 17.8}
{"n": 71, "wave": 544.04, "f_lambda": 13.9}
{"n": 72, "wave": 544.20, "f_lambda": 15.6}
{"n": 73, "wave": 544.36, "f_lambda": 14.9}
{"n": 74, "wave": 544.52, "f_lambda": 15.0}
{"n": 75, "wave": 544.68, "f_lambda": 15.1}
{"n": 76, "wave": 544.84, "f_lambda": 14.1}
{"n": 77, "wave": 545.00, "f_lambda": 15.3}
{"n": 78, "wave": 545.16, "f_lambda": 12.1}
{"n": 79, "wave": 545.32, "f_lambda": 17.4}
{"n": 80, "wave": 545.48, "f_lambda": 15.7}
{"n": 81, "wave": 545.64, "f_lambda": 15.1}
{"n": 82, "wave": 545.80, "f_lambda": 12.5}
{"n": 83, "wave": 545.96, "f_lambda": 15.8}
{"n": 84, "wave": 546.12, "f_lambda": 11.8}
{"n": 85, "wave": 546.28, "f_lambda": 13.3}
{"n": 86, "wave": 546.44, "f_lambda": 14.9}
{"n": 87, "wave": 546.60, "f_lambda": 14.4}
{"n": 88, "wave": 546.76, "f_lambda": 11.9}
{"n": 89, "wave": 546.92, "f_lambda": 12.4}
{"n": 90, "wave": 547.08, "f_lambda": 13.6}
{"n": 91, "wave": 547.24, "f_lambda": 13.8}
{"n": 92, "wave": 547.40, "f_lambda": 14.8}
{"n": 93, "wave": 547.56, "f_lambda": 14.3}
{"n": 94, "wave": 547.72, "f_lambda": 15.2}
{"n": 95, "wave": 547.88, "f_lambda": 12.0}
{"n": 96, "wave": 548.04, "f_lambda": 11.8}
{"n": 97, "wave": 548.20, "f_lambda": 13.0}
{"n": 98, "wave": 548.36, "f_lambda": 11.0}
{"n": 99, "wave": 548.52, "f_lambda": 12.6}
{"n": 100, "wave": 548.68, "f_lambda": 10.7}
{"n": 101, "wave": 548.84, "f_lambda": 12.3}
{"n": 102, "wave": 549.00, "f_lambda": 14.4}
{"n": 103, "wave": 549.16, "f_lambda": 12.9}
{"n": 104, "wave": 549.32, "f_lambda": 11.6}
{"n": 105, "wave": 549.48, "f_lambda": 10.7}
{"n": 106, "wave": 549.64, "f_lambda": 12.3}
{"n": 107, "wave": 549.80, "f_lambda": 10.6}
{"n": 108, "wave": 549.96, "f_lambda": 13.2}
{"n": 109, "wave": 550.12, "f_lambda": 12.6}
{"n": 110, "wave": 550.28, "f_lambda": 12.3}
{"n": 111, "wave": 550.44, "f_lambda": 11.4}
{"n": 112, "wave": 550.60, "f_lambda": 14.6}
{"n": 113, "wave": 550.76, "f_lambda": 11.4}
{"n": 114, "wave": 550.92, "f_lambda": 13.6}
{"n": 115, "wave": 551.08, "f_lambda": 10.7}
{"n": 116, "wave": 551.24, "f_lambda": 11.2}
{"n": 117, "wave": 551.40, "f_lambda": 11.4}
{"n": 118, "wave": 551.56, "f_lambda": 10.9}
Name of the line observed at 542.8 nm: C III] 1909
